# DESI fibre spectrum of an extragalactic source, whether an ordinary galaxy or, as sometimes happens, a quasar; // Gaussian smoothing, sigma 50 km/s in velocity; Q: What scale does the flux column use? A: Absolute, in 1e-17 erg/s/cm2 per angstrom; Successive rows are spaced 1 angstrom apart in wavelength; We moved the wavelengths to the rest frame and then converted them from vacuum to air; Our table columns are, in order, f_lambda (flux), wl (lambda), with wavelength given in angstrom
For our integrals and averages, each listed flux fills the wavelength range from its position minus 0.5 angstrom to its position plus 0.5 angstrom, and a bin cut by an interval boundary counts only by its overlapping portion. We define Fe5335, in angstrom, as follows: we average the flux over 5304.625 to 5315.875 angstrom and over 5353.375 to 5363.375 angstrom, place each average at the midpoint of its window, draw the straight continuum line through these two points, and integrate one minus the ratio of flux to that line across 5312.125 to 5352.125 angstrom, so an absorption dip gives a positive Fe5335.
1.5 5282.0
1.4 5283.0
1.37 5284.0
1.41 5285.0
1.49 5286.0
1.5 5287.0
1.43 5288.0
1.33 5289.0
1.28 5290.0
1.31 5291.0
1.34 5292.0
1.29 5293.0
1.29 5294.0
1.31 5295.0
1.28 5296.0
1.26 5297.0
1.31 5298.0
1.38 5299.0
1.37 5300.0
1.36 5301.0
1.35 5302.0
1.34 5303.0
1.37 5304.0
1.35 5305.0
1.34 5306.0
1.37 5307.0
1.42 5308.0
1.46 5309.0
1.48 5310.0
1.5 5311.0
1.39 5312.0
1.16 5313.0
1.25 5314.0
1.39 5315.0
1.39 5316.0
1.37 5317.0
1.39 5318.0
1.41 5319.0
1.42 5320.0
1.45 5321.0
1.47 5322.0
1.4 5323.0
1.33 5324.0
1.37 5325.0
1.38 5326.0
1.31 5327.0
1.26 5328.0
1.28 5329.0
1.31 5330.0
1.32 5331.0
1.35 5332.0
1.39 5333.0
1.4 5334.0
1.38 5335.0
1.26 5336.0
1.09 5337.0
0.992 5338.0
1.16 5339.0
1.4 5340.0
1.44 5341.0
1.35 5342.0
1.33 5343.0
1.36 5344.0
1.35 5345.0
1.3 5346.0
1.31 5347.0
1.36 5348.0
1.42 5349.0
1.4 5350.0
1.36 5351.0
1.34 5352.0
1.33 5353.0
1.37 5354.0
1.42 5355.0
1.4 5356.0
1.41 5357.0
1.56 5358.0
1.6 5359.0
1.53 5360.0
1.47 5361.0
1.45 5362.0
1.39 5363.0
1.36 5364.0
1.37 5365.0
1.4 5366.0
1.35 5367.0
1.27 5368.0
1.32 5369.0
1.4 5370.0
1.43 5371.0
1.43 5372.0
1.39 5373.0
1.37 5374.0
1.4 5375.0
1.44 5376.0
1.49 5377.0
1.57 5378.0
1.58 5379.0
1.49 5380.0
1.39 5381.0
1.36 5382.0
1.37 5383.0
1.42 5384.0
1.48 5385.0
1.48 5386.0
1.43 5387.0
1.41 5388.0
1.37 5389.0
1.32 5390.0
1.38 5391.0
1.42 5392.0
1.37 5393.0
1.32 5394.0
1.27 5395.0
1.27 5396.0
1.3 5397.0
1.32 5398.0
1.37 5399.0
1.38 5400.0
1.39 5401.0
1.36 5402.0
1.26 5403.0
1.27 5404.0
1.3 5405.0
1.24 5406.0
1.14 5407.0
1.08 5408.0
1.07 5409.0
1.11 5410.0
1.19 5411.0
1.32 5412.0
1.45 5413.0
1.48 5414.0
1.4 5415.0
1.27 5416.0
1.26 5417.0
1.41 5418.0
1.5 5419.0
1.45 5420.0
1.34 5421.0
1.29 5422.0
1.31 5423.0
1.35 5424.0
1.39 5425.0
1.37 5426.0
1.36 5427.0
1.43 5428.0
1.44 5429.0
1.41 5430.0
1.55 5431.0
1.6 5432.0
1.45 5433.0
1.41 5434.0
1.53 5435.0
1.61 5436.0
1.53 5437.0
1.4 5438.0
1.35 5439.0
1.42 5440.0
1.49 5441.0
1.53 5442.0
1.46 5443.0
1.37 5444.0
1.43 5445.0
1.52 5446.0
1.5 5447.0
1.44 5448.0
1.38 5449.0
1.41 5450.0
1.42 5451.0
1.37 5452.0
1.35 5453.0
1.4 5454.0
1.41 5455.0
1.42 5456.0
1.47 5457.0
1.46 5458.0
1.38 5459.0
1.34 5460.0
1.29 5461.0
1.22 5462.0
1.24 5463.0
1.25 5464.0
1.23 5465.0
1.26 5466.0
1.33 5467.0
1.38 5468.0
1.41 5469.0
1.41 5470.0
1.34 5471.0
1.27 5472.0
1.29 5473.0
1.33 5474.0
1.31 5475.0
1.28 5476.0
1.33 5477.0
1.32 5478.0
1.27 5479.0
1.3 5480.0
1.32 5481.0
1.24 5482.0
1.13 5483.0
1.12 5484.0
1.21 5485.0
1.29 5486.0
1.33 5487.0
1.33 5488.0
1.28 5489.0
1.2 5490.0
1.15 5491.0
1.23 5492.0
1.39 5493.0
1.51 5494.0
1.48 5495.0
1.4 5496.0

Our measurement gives 2.18 angstrom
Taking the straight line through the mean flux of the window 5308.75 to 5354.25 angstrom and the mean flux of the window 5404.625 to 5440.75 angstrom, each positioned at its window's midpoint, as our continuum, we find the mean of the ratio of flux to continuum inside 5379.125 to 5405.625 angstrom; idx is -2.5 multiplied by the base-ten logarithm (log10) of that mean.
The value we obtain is -0.01 mag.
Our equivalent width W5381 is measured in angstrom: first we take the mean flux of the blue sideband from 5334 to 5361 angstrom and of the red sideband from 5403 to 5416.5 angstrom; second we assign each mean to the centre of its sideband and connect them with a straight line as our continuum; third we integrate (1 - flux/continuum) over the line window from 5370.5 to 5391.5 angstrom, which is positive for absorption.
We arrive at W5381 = -2.03 angstrom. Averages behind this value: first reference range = 1.36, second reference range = 1.26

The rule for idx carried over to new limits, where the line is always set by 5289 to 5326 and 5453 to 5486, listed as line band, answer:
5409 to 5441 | -0.06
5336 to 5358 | 0.01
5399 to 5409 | 0.06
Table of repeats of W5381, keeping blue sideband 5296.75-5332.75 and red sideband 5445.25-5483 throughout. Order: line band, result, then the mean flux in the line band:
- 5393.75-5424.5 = 1.1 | 1.31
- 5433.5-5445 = -1.0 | 1.46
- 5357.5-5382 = -1.4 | 1.43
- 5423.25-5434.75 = -0.7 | 1.43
